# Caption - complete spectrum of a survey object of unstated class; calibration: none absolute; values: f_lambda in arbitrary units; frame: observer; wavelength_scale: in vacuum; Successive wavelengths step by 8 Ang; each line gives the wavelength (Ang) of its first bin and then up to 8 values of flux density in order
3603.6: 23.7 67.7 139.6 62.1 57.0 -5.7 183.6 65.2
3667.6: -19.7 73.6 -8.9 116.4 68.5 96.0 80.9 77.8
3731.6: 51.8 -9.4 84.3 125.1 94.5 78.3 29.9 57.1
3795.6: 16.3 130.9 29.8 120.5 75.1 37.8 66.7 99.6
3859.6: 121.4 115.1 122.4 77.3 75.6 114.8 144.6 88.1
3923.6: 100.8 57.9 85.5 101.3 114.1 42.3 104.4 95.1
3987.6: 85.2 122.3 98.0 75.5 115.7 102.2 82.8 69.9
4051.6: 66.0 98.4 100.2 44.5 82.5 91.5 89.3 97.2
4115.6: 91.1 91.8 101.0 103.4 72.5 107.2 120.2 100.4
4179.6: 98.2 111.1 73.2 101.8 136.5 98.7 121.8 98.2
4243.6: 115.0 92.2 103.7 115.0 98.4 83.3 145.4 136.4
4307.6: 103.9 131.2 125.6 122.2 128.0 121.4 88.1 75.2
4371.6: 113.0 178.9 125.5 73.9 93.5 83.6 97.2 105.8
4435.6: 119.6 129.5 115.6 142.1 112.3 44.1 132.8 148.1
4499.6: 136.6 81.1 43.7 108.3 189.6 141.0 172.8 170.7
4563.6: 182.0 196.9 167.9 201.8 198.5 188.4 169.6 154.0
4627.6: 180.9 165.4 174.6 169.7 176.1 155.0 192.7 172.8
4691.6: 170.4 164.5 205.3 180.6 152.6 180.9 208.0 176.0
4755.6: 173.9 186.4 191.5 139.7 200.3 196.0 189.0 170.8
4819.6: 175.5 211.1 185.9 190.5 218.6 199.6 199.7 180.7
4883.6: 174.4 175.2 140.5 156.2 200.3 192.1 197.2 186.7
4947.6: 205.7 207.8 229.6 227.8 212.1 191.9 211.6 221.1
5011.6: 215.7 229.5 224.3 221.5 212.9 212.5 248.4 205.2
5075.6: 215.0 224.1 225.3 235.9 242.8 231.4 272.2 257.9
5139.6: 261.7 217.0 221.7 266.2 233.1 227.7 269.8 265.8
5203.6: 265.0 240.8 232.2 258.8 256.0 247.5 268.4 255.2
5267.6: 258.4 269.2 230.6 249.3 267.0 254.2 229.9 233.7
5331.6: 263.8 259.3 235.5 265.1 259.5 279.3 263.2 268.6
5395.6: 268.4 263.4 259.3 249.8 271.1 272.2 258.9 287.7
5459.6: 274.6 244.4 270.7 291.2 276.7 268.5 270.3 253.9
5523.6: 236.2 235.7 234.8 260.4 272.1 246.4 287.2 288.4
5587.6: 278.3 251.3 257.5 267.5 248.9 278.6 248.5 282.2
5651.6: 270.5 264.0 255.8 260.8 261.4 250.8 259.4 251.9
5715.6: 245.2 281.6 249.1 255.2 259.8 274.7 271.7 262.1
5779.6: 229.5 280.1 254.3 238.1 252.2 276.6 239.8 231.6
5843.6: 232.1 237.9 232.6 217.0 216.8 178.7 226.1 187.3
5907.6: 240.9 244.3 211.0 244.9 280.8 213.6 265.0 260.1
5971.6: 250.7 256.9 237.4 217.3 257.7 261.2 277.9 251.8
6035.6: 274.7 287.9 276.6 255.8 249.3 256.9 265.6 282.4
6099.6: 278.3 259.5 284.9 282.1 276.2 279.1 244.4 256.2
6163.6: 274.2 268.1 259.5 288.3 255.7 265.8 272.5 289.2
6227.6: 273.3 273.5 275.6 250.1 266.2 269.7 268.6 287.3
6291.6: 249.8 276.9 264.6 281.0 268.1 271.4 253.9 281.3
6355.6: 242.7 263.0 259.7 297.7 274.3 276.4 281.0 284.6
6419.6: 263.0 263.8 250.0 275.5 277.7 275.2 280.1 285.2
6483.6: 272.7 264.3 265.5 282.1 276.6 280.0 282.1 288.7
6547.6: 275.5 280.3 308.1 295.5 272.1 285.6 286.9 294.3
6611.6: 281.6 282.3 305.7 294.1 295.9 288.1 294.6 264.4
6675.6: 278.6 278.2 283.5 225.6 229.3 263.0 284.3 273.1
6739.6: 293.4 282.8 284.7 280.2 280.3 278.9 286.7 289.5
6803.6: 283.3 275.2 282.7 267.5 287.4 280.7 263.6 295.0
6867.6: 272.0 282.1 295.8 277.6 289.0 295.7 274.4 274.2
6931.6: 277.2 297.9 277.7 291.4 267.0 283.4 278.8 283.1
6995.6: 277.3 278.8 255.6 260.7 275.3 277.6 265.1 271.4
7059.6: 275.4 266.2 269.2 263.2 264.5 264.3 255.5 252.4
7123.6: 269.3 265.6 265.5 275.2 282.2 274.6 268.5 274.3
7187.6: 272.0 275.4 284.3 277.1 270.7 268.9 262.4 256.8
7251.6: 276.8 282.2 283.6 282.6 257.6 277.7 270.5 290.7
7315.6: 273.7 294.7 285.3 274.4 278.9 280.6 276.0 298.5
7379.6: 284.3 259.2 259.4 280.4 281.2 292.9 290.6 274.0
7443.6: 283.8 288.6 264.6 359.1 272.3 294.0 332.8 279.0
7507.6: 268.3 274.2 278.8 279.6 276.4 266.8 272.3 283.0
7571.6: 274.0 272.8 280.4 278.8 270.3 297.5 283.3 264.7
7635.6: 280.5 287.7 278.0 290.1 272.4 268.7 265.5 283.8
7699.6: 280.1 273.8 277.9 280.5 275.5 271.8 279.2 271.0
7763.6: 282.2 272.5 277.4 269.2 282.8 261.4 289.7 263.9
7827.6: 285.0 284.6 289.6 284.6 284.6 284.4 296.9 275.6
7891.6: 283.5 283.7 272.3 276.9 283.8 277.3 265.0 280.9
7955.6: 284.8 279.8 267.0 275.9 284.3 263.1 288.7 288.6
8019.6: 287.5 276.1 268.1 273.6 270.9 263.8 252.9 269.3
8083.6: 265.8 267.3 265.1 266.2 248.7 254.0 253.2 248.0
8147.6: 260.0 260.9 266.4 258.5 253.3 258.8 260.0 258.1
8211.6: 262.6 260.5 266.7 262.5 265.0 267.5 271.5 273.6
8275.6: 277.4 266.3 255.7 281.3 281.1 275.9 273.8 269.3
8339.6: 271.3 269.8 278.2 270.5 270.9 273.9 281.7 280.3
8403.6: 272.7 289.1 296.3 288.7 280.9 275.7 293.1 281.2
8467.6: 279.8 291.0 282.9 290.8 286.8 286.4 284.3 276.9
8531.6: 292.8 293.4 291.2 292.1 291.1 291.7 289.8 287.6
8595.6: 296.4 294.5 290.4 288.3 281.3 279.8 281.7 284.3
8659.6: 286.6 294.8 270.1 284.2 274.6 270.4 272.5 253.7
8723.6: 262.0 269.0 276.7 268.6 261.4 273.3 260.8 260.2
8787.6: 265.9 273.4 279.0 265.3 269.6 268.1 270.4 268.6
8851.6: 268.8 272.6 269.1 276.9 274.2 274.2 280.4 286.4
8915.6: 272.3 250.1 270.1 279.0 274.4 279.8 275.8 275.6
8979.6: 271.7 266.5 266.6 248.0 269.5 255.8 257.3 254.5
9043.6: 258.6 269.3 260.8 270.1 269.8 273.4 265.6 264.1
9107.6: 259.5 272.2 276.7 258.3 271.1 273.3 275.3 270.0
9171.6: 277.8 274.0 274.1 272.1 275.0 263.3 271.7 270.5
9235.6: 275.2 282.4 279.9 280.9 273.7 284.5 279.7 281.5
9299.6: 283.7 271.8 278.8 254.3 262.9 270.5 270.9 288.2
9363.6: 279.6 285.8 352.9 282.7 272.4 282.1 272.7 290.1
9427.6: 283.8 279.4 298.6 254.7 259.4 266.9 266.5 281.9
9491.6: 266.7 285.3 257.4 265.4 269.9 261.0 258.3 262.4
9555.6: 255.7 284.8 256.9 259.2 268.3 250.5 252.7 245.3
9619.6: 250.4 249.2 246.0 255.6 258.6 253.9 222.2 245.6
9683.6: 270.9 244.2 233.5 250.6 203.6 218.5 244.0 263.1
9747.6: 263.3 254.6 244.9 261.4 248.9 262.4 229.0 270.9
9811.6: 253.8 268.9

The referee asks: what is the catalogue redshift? 0.14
